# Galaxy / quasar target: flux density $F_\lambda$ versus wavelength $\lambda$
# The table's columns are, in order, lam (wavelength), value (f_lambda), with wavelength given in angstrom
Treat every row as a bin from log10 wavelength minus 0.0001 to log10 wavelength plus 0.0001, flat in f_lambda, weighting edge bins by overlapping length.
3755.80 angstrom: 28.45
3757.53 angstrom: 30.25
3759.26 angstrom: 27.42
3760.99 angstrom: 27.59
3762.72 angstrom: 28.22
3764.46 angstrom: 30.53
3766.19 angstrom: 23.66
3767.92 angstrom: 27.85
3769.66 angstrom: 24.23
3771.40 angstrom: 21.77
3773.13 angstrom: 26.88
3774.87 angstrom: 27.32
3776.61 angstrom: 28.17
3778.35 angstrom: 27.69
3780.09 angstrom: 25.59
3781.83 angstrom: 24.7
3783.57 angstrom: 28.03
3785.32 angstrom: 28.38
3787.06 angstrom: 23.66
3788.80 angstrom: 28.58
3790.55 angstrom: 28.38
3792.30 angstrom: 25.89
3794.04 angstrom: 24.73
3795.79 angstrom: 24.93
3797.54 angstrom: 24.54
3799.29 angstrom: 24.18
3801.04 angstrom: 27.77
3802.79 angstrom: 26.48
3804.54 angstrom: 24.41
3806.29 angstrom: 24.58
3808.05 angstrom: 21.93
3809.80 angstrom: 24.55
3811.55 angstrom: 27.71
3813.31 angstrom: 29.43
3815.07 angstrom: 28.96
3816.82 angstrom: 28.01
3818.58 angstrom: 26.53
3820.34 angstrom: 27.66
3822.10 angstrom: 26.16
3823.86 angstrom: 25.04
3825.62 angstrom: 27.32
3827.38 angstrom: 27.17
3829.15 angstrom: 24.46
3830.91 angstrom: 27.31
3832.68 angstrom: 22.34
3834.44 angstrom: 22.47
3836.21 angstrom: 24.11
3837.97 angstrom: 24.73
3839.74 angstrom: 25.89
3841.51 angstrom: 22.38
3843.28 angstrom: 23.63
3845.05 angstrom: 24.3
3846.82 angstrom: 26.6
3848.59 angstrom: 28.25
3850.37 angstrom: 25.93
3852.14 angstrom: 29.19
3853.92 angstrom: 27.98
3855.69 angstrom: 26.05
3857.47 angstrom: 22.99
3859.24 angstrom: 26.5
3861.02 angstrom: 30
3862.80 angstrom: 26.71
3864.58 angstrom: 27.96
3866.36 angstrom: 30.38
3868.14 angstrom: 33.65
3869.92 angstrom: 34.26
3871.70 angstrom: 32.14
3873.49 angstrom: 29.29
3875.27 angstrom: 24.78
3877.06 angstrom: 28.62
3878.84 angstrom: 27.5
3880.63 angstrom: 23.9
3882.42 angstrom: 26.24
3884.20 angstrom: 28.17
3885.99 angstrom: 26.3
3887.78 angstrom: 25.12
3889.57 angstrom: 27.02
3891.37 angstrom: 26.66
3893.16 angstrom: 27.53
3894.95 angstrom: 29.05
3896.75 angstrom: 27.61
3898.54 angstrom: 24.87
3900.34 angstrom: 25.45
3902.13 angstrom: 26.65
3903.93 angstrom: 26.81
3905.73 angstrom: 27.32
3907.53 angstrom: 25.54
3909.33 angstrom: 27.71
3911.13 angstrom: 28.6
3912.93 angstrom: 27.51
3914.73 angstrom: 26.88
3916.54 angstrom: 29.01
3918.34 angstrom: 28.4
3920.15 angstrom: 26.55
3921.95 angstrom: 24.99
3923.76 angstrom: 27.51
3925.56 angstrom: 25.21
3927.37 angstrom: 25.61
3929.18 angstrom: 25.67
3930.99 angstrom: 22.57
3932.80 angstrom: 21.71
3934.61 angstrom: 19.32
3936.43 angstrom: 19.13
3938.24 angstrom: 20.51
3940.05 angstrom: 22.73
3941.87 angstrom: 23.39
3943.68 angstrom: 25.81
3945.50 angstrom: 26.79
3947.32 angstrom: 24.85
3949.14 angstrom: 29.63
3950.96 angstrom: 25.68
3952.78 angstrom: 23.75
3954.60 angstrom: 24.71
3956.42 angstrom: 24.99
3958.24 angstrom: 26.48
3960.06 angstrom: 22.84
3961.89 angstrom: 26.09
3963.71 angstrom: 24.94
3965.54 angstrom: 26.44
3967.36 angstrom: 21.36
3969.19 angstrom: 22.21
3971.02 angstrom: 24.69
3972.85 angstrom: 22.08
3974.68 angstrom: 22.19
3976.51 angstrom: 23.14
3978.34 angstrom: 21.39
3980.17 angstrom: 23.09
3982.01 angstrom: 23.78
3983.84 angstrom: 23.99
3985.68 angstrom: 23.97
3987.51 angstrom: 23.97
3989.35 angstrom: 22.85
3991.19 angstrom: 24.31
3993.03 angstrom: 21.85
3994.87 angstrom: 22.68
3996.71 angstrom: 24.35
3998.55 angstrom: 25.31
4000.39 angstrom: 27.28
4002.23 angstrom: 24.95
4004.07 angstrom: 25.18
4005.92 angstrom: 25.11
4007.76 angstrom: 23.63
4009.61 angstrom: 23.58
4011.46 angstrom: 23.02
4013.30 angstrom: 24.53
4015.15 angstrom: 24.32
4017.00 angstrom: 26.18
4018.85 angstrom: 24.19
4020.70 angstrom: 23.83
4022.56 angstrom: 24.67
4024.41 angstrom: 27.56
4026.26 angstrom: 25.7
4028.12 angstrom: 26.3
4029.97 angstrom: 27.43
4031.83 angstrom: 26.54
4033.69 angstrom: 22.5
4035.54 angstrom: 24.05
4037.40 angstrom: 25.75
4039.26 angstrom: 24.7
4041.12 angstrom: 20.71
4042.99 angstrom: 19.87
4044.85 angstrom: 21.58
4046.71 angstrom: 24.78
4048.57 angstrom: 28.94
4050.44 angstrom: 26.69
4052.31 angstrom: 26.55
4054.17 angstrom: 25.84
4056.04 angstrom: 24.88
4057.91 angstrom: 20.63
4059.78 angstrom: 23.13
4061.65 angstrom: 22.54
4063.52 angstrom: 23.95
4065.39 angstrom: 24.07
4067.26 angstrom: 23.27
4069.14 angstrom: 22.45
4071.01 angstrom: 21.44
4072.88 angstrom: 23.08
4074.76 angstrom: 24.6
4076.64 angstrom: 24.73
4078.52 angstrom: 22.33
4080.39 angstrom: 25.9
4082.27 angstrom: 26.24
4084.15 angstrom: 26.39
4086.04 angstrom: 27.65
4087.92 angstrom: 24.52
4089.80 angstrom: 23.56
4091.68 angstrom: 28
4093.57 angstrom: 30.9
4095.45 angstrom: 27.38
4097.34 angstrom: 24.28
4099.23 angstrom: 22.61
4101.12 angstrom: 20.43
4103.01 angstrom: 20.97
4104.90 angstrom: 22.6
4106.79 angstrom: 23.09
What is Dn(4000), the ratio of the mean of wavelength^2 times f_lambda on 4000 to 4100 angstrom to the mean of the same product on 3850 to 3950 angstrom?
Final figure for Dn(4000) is 1.00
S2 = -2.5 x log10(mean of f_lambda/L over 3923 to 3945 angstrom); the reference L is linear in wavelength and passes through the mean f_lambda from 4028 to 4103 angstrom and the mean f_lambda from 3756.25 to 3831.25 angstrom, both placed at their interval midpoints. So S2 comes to 0.10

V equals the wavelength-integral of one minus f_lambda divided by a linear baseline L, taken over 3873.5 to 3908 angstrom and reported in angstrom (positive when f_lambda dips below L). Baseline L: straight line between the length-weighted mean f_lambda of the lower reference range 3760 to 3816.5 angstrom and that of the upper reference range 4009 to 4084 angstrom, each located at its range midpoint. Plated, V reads -1.5 angstrom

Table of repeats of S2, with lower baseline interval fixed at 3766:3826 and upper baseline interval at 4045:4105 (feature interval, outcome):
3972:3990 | 0.09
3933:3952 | 0.07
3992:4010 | 0.02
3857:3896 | -0.09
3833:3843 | 0.09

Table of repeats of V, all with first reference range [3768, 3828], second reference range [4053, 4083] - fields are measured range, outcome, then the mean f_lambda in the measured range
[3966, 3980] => 1.1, 22.6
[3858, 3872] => -2.4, 30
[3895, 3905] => -0.5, 26.5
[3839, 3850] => 0.3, 25.2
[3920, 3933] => 0.0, 25.1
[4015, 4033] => -1.2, 25.7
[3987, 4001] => 0.2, 24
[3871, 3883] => -0.9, 27.4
